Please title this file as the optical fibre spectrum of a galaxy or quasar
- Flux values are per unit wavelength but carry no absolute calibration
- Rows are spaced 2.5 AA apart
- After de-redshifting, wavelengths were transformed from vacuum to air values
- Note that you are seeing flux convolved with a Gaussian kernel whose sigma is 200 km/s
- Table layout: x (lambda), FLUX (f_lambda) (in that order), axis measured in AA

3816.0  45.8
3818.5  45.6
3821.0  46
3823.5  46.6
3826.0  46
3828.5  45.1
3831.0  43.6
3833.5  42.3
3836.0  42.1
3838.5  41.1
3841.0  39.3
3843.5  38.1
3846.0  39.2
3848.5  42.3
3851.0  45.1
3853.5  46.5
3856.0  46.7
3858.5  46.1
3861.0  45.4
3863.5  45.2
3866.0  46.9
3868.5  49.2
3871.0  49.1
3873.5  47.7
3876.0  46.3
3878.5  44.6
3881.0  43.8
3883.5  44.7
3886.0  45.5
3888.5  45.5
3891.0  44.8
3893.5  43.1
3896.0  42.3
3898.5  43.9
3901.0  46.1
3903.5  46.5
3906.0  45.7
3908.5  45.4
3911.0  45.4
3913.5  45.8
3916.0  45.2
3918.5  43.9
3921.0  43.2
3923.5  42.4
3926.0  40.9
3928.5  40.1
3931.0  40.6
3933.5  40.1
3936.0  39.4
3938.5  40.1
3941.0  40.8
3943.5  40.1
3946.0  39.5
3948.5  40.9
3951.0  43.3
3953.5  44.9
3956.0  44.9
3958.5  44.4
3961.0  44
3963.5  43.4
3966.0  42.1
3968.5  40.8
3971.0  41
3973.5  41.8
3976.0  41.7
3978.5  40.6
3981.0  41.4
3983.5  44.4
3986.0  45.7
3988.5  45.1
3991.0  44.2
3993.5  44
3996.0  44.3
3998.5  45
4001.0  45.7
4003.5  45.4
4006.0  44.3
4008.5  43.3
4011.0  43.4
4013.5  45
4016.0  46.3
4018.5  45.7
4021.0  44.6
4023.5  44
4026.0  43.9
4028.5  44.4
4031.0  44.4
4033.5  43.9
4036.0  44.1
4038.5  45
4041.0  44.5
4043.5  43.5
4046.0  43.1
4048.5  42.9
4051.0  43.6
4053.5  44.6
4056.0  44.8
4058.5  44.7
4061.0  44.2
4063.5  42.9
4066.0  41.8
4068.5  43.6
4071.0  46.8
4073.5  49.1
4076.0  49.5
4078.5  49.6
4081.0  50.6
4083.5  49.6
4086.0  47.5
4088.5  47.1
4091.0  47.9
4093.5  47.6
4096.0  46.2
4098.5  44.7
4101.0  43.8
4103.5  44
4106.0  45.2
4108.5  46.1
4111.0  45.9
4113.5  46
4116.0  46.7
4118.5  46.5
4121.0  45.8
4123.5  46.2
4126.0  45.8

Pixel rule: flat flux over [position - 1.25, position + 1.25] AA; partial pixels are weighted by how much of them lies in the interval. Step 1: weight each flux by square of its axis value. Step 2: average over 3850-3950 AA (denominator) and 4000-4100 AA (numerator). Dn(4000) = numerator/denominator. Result 1.11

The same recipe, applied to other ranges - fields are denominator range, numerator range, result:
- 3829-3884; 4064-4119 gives 1.18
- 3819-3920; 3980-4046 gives 1.07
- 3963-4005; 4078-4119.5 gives 1.14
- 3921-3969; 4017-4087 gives 1.14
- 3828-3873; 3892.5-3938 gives 1.01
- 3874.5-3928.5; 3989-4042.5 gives 1.06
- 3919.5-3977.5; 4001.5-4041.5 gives 1.11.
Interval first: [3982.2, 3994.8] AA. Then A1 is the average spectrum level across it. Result 44.7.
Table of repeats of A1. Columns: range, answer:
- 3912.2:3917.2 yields 45.5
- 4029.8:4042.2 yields 44.4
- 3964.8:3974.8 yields 41.4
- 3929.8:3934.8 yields 40.3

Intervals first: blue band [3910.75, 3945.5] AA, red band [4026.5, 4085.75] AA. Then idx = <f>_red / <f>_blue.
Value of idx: 1.08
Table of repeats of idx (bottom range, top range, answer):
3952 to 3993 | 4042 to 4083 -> 1.05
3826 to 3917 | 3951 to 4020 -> 0.98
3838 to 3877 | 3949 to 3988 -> 0.96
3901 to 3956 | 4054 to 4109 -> 1.08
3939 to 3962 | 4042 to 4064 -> 1.03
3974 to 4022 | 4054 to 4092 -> 1.05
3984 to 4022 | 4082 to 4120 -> 1.03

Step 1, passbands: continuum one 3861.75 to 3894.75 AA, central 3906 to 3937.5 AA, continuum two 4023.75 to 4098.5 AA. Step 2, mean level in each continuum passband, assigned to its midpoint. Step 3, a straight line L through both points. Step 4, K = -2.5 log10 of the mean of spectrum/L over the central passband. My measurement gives 0.07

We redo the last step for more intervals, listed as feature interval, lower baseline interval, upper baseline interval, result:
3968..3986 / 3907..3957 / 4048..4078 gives 0.03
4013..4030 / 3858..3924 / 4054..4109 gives 0.03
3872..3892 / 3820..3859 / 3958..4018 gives -0.05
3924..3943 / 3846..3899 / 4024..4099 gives 0.13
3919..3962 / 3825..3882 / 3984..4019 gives 0.07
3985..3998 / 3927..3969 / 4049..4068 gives -0.05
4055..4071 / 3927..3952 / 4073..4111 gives 0.05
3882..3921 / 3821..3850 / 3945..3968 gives -0.05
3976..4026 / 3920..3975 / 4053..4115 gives -0.02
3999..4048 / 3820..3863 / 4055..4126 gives 0.03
